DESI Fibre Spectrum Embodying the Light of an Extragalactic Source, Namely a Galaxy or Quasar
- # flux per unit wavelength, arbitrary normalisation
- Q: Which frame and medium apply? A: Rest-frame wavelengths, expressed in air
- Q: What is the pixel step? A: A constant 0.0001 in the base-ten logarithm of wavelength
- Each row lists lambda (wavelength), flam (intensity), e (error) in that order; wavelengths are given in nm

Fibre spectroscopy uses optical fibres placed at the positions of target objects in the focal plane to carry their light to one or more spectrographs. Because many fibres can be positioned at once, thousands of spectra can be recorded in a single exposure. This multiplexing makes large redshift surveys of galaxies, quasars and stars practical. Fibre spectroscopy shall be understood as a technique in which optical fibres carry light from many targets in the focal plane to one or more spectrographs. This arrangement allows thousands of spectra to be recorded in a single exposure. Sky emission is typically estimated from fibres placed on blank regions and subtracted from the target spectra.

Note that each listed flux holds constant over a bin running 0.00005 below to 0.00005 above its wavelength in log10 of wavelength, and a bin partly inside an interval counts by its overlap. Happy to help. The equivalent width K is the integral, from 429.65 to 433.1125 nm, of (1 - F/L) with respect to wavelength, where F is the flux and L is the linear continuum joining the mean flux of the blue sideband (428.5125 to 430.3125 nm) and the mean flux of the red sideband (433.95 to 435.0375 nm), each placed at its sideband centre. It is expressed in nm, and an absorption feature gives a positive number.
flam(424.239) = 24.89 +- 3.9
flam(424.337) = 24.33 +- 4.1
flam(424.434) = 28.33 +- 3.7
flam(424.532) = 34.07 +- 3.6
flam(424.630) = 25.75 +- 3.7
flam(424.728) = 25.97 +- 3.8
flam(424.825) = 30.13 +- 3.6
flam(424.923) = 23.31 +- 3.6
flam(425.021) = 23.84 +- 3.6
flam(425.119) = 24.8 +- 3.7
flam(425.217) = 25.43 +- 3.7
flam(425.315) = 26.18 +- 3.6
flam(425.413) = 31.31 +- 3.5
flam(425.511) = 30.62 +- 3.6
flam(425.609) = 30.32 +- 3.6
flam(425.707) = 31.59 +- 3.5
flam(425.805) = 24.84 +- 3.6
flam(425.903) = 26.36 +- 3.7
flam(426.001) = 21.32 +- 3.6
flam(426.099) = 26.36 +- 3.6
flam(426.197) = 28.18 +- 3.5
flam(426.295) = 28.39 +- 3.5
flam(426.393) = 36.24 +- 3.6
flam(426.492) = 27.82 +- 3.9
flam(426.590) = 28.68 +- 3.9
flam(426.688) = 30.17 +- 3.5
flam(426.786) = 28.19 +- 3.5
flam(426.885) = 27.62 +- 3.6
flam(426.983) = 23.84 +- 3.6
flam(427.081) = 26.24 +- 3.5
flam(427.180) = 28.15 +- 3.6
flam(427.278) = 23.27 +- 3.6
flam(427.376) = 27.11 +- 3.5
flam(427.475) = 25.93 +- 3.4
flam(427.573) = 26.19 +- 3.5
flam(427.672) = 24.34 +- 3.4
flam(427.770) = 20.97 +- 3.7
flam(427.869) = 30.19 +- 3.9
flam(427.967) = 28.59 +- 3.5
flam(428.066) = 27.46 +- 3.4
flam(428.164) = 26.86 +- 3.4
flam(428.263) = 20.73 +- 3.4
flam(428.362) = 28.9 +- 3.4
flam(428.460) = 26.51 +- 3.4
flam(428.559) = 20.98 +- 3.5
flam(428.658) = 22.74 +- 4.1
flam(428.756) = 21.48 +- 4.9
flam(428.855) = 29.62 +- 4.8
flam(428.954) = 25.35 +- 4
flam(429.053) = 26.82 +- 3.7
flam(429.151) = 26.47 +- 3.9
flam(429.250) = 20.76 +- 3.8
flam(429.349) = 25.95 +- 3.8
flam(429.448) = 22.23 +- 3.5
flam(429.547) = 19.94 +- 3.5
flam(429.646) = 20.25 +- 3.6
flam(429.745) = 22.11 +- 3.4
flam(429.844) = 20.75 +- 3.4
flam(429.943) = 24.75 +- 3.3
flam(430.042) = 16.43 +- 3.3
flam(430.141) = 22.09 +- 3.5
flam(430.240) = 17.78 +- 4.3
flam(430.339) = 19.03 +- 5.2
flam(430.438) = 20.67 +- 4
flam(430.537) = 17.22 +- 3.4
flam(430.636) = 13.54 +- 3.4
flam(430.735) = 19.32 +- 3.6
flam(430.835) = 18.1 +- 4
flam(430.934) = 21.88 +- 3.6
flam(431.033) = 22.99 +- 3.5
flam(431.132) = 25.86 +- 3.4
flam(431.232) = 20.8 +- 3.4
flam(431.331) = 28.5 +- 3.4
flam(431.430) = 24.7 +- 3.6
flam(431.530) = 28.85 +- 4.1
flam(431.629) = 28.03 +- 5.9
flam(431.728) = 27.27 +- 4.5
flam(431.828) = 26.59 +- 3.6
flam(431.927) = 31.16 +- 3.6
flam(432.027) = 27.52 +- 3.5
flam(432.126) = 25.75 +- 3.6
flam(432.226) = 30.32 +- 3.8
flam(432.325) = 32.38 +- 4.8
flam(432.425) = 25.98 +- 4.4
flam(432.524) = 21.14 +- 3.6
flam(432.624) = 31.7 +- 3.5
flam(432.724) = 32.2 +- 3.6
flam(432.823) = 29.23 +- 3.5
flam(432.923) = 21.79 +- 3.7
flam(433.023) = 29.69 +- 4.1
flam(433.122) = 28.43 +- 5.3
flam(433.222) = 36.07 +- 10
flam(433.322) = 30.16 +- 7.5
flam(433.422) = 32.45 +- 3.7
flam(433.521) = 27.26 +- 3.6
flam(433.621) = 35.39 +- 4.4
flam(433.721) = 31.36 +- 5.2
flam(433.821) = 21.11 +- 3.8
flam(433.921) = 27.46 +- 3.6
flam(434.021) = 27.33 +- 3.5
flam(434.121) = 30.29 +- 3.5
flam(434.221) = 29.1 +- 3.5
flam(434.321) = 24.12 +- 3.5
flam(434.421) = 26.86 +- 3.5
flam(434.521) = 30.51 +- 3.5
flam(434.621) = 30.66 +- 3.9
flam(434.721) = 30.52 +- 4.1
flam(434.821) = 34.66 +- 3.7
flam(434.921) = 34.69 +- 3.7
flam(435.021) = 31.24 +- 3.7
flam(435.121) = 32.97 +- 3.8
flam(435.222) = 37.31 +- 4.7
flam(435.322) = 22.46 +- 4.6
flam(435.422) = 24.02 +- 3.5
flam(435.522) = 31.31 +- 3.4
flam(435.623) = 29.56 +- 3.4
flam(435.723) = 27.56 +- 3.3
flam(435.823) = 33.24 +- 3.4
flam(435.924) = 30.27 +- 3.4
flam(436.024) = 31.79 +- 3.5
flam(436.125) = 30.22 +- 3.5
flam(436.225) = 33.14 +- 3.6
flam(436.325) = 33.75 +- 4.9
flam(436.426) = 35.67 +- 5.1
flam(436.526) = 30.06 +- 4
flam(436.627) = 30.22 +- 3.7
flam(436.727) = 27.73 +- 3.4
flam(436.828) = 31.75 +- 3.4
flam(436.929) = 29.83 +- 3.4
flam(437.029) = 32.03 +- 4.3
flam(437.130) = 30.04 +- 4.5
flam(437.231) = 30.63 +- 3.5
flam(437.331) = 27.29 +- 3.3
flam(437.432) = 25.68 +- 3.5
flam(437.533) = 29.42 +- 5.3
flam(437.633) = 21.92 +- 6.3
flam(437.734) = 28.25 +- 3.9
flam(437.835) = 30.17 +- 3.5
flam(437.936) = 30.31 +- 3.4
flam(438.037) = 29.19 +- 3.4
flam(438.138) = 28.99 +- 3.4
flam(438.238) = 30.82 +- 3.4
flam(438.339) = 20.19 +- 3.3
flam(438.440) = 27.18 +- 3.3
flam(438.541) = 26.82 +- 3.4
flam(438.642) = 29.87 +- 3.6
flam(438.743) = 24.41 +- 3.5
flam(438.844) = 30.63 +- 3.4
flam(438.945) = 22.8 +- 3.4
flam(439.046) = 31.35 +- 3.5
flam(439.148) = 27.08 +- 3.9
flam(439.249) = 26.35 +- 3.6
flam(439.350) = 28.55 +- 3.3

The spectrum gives 0.166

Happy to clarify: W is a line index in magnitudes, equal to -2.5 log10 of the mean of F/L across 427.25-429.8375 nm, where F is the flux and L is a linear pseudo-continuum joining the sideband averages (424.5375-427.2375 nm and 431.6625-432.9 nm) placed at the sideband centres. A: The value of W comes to 0.13 mag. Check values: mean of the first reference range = 27.6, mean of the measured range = 24.6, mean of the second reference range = 28.3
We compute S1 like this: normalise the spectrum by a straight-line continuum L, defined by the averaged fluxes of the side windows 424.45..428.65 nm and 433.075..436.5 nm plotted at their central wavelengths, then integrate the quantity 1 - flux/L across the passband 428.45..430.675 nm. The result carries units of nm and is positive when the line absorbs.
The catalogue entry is 0.50 nm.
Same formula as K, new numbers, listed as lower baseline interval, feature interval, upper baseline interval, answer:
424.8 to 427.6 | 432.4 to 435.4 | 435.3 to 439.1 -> -0.100 nm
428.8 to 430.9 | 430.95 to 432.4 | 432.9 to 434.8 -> -0.121 nm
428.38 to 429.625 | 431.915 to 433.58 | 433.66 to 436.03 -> -0.083 nm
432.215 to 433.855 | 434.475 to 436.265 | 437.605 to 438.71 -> -0.147 nm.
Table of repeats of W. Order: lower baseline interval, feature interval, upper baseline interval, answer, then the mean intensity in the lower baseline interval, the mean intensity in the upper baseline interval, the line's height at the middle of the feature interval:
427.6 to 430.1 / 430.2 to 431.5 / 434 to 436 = 0.24 mag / 24.1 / 30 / 26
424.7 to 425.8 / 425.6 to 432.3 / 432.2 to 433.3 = 0.13 mag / 27.5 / 29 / 28.2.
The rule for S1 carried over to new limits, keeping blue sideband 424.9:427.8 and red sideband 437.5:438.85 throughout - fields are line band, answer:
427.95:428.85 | 0.069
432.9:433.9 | -0.079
